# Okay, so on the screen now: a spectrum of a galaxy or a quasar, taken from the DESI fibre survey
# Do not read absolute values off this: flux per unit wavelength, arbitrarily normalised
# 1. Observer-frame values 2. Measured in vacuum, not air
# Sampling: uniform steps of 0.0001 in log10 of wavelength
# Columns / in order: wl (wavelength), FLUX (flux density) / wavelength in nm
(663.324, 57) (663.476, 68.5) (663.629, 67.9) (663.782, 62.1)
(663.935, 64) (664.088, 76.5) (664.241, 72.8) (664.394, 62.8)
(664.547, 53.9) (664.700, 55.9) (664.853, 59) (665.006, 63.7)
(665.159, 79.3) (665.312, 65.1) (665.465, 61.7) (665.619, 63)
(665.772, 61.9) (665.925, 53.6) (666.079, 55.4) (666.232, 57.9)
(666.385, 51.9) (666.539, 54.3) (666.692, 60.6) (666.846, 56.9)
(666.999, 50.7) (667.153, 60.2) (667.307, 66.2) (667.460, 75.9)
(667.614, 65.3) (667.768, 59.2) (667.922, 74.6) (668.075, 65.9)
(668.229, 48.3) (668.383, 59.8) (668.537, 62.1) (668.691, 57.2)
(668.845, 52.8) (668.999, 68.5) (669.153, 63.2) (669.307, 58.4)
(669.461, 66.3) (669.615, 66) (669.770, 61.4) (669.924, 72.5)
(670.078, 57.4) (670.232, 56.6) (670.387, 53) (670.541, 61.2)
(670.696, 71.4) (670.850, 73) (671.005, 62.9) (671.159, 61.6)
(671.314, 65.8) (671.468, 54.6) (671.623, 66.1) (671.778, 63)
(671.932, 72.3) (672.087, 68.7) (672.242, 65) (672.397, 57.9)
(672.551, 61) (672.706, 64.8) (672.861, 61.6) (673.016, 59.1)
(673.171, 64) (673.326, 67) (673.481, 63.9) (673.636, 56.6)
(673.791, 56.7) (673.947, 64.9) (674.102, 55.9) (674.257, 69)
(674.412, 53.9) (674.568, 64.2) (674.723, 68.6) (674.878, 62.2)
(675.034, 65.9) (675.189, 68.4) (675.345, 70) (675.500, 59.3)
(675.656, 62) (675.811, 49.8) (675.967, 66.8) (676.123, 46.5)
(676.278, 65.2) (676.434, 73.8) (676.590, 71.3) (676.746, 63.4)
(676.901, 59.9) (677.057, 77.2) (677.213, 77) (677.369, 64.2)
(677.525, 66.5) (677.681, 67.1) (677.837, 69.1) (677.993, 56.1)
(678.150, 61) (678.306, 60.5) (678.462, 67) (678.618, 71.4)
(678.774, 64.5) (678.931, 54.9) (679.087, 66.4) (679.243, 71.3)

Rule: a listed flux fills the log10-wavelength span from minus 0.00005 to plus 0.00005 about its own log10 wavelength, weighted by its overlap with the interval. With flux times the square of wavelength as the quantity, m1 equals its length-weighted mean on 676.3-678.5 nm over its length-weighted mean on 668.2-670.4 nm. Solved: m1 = 1.1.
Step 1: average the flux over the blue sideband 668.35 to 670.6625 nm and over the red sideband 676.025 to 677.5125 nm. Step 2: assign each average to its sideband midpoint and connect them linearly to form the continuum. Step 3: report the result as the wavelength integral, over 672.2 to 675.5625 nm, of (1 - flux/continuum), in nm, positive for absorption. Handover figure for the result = 0.09 nm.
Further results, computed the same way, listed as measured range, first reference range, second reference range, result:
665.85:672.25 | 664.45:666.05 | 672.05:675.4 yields 0.040 nm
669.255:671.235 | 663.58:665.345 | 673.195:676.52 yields 0.013 nm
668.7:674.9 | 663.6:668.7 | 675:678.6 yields 0.067 nm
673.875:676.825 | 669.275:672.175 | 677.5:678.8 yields 0.056 nm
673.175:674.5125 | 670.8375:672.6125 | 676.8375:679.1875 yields 0.070 nm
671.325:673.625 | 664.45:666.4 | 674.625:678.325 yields -0.006 nm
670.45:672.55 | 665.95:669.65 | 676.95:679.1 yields -0.074 nm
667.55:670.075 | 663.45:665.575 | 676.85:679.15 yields 0.109 nm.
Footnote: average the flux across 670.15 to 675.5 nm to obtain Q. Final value 63.2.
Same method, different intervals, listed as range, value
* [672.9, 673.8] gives 61.6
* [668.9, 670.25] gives 63.5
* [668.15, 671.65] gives 61.7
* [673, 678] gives 64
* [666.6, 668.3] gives 62.2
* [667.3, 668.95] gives 62.4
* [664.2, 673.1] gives 62.1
